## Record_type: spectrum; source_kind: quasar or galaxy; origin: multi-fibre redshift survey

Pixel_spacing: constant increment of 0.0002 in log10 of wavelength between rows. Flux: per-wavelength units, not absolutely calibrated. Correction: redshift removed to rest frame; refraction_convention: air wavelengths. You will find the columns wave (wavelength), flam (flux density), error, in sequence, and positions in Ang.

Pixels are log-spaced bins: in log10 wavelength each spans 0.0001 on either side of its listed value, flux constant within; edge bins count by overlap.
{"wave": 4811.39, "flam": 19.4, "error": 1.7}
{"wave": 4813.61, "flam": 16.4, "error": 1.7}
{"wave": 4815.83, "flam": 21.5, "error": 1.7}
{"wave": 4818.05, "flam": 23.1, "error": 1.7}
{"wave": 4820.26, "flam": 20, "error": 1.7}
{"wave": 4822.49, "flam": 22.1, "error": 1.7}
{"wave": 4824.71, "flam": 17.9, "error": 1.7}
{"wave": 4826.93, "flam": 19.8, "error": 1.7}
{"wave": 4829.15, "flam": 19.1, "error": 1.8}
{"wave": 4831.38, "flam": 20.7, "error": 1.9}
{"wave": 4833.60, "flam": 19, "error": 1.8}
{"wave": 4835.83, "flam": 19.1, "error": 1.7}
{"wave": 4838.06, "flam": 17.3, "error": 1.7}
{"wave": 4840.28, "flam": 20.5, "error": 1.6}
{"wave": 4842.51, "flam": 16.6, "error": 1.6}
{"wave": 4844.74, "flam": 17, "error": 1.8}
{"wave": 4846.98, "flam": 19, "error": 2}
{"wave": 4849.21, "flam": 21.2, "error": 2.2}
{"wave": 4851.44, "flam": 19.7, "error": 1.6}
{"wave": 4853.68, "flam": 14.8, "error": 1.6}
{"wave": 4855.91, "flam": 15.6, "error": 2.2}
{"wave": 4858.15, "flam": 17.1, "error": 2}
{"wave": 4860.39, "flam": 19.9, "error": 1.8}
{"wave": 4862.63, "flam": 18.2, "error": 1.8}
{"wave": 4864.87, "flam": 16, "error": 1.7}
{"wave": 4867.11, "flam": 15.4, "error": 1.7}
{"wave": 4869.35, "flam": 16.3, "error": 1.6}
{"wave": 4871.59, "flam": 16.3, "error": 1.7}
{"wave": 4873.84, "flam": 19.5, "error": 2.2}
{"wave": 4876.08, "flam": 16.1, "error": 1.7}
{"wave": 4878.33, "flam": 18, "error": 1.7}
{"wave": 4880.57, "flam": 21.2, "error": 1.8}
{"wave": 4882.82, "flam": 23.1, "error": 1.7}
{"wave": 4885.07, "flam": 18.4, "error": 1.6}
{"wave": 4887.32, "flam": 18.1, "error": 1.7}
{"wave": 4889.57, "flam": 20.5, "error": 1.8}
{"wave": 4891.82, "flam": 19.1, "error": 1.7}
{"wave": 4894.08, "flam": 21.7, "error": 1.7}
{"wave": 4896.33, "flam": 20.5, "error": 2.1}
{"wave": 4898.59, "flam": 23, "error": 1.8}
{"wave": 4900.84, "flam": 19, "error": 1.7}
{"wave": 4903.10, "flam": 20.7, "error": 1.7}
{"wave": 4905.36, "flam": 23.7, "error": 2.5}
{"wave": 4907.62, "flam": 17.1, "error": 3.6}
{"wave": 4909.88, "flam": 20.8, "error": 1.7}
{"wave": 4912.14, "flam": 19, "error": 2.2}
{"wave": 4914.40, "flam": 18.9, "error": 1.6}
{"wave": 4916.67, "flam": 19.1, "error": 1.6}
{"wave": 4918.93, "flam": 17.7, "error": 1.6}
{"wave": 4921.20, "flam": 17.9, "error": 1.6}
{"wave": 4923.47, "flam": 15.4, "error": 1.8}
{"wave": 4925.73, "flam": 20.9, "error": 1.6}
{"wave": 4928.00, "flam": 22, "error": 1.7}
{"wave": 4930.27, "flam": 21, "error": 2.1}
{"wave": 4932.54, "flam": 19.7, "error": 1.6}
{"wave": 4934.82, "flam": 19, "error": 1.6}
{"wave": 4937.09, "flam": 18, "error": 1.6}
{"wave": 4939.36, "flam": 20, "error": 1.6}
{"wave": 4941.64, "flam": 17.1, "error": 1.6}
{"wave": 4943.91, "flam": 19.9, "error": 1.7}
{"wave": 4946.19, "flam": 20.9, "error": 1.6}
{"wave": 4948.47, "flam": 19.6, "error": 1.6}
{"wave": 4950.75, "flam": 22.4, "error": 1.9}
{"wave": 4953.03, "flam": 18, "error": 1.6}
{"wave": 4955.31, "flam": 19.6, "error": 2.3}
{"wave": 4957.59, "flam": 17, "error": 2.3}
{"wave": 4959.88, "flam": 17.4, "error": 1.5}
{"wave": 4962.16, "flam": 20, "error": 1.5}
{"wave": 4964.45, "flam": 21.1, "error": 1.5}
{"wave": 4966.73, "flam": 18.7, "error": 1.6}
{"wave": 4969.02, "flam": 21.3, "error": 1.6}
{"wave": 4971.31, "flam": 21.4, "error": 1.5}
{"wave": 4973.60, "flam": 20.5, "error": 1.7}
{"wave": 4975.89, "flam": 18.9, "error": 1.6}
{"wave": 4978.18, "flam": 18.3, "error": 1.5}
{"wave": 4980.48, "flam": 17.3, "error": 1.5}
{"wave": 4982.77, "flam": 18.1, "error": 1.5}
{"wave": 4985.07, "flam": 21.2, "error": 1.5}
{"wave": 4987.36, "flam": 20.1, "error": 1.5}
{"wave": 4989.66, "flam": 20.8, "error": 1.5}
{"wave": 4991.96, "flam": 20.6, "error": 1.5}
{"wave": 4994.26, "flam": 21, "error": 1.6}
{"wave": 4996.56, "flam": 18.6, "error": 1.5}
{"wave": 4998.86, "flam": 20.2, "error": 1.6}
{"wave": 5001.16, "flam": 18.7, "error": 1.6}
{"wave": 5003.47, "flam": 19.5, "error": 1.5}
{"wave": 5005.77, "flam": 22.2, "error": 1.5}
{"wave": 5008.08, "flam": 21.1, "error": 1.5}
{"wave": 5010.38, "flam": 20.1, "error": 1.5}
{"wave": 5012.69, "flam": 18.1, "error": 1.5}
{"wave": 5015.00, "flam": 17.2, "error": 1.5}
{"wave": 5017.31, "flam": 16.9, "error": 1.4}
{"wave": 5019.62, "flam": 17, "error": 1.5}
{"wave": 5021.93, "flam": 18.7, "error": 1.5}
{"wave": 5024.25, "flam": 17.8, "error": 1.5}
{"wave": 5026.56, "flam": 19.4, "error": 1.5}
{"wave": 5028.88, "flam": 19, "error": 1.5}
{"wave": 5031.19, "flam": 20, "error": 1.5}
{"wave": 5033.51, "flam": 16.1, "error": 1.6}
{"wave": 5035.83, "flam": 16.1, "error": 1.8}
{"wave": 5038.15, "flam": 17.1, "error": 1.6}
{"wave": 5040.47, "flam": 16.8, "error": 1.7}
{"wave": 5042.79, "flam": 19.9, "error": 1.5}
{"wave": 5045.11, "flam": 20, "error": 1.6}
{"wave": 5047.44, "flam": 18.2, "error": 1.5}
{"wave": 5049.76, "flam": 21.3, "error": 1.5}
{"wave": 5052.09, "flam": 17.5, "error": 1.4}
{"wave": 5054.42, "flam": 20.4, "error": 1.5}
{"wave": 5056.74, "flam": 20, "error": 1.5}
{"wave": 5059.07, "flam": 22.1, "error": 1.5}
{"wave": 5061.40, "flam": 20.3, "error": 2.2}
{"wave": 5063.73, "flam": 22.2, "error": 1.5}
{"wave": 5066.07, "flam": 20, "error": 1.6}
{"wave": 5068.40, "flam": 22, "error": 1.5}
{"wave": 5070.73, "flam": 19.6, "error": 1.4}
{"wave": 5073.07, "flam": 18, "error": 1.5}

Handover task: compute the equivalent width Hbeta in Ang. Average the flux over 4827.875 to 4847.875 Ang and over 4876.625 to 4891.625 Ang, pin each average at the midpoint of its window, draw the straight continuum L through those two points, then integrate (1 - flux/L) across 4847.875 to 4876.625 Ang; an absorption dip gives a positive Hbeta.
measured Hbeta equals 2.7 Ang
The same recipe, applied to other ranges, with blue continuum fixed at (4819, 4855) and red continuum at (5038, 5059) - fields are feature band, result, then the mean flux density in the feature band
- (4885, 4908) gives -1.5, 20.3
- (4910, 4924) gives 0.6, 18.3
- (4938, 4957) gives -0.4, 19.6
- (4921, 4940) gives -0.3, 19.4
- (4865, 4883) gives 1.1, 17.9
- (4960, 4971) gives -0.5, 20.1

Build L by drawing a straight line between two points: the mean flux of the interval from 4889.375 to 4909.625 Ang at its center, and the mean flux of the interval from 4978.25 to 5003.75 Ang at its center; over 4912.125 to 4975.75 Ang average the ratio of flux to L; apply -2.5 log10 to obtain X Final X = 0.038 mag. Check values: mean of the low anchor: 20.6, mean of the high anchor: 19.6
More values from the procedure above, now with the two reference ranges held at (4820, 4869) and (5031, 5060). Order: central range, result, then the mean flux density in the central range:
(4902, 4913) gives -0.10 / 20.3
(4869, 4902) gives -0.06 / 19.5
